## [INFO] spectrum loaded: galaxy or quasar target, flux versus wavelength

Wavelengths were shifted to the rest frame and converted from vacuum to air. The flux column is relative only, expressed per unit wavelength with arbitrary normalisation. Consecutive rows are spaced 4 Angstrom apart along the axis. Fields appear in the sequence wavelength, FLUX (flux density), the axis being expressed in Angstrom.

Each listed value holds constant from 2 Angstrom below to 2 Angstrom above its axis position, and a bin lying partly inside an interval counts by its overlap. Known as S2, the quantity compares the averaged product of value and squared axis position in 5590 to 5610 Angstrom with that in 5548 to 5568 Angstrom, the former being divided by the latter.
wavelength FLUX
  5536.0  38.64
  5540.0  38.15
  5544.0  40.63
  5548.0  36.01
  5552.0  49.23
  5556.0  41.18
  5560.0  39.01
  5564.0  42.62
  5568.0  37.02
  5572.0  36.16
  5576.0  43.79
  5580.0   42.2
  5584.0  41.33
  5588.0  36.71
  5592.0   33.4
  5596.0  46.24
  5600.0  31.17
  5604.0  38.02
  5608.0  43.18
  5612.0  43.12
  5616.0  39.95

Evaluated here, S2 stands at 0.9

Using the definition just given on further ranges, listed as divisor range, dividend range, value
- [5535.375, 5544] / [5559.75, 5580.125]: 1.04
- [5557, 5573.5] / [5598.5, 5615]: 1.02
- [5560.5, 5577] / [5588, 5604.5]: 0.95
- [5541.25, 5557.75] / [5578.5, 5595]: 0.94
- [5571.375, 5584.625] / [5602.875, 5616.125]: 1.01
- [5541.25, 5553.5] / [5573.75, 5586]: 1.03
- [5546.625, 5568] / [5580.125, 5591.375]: 0.95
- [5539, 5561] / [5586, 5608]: 0.94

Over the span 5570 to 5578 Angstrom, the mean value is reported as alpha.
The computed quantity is 40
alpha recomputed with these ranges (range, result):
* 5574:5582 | 43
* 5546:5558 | 42.1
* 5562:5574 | 38.6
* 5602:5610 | 40.6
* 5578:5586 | 41.8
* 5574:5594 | 39.5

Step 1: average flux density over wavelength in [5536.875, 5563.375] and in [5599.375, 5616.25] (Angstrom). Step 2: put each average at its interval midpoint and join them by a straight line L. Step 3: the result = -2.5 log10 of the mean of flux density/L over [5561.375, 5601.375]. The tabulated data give 0.03 mag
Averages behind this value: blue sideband 40.7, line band 39.2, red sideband 39.6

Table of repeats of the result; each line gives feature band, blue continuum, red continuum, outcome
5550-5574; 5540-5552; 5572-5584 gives 0.00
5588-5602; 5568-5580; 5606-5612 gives 0.14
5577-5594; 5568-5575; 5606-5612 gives 0.02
